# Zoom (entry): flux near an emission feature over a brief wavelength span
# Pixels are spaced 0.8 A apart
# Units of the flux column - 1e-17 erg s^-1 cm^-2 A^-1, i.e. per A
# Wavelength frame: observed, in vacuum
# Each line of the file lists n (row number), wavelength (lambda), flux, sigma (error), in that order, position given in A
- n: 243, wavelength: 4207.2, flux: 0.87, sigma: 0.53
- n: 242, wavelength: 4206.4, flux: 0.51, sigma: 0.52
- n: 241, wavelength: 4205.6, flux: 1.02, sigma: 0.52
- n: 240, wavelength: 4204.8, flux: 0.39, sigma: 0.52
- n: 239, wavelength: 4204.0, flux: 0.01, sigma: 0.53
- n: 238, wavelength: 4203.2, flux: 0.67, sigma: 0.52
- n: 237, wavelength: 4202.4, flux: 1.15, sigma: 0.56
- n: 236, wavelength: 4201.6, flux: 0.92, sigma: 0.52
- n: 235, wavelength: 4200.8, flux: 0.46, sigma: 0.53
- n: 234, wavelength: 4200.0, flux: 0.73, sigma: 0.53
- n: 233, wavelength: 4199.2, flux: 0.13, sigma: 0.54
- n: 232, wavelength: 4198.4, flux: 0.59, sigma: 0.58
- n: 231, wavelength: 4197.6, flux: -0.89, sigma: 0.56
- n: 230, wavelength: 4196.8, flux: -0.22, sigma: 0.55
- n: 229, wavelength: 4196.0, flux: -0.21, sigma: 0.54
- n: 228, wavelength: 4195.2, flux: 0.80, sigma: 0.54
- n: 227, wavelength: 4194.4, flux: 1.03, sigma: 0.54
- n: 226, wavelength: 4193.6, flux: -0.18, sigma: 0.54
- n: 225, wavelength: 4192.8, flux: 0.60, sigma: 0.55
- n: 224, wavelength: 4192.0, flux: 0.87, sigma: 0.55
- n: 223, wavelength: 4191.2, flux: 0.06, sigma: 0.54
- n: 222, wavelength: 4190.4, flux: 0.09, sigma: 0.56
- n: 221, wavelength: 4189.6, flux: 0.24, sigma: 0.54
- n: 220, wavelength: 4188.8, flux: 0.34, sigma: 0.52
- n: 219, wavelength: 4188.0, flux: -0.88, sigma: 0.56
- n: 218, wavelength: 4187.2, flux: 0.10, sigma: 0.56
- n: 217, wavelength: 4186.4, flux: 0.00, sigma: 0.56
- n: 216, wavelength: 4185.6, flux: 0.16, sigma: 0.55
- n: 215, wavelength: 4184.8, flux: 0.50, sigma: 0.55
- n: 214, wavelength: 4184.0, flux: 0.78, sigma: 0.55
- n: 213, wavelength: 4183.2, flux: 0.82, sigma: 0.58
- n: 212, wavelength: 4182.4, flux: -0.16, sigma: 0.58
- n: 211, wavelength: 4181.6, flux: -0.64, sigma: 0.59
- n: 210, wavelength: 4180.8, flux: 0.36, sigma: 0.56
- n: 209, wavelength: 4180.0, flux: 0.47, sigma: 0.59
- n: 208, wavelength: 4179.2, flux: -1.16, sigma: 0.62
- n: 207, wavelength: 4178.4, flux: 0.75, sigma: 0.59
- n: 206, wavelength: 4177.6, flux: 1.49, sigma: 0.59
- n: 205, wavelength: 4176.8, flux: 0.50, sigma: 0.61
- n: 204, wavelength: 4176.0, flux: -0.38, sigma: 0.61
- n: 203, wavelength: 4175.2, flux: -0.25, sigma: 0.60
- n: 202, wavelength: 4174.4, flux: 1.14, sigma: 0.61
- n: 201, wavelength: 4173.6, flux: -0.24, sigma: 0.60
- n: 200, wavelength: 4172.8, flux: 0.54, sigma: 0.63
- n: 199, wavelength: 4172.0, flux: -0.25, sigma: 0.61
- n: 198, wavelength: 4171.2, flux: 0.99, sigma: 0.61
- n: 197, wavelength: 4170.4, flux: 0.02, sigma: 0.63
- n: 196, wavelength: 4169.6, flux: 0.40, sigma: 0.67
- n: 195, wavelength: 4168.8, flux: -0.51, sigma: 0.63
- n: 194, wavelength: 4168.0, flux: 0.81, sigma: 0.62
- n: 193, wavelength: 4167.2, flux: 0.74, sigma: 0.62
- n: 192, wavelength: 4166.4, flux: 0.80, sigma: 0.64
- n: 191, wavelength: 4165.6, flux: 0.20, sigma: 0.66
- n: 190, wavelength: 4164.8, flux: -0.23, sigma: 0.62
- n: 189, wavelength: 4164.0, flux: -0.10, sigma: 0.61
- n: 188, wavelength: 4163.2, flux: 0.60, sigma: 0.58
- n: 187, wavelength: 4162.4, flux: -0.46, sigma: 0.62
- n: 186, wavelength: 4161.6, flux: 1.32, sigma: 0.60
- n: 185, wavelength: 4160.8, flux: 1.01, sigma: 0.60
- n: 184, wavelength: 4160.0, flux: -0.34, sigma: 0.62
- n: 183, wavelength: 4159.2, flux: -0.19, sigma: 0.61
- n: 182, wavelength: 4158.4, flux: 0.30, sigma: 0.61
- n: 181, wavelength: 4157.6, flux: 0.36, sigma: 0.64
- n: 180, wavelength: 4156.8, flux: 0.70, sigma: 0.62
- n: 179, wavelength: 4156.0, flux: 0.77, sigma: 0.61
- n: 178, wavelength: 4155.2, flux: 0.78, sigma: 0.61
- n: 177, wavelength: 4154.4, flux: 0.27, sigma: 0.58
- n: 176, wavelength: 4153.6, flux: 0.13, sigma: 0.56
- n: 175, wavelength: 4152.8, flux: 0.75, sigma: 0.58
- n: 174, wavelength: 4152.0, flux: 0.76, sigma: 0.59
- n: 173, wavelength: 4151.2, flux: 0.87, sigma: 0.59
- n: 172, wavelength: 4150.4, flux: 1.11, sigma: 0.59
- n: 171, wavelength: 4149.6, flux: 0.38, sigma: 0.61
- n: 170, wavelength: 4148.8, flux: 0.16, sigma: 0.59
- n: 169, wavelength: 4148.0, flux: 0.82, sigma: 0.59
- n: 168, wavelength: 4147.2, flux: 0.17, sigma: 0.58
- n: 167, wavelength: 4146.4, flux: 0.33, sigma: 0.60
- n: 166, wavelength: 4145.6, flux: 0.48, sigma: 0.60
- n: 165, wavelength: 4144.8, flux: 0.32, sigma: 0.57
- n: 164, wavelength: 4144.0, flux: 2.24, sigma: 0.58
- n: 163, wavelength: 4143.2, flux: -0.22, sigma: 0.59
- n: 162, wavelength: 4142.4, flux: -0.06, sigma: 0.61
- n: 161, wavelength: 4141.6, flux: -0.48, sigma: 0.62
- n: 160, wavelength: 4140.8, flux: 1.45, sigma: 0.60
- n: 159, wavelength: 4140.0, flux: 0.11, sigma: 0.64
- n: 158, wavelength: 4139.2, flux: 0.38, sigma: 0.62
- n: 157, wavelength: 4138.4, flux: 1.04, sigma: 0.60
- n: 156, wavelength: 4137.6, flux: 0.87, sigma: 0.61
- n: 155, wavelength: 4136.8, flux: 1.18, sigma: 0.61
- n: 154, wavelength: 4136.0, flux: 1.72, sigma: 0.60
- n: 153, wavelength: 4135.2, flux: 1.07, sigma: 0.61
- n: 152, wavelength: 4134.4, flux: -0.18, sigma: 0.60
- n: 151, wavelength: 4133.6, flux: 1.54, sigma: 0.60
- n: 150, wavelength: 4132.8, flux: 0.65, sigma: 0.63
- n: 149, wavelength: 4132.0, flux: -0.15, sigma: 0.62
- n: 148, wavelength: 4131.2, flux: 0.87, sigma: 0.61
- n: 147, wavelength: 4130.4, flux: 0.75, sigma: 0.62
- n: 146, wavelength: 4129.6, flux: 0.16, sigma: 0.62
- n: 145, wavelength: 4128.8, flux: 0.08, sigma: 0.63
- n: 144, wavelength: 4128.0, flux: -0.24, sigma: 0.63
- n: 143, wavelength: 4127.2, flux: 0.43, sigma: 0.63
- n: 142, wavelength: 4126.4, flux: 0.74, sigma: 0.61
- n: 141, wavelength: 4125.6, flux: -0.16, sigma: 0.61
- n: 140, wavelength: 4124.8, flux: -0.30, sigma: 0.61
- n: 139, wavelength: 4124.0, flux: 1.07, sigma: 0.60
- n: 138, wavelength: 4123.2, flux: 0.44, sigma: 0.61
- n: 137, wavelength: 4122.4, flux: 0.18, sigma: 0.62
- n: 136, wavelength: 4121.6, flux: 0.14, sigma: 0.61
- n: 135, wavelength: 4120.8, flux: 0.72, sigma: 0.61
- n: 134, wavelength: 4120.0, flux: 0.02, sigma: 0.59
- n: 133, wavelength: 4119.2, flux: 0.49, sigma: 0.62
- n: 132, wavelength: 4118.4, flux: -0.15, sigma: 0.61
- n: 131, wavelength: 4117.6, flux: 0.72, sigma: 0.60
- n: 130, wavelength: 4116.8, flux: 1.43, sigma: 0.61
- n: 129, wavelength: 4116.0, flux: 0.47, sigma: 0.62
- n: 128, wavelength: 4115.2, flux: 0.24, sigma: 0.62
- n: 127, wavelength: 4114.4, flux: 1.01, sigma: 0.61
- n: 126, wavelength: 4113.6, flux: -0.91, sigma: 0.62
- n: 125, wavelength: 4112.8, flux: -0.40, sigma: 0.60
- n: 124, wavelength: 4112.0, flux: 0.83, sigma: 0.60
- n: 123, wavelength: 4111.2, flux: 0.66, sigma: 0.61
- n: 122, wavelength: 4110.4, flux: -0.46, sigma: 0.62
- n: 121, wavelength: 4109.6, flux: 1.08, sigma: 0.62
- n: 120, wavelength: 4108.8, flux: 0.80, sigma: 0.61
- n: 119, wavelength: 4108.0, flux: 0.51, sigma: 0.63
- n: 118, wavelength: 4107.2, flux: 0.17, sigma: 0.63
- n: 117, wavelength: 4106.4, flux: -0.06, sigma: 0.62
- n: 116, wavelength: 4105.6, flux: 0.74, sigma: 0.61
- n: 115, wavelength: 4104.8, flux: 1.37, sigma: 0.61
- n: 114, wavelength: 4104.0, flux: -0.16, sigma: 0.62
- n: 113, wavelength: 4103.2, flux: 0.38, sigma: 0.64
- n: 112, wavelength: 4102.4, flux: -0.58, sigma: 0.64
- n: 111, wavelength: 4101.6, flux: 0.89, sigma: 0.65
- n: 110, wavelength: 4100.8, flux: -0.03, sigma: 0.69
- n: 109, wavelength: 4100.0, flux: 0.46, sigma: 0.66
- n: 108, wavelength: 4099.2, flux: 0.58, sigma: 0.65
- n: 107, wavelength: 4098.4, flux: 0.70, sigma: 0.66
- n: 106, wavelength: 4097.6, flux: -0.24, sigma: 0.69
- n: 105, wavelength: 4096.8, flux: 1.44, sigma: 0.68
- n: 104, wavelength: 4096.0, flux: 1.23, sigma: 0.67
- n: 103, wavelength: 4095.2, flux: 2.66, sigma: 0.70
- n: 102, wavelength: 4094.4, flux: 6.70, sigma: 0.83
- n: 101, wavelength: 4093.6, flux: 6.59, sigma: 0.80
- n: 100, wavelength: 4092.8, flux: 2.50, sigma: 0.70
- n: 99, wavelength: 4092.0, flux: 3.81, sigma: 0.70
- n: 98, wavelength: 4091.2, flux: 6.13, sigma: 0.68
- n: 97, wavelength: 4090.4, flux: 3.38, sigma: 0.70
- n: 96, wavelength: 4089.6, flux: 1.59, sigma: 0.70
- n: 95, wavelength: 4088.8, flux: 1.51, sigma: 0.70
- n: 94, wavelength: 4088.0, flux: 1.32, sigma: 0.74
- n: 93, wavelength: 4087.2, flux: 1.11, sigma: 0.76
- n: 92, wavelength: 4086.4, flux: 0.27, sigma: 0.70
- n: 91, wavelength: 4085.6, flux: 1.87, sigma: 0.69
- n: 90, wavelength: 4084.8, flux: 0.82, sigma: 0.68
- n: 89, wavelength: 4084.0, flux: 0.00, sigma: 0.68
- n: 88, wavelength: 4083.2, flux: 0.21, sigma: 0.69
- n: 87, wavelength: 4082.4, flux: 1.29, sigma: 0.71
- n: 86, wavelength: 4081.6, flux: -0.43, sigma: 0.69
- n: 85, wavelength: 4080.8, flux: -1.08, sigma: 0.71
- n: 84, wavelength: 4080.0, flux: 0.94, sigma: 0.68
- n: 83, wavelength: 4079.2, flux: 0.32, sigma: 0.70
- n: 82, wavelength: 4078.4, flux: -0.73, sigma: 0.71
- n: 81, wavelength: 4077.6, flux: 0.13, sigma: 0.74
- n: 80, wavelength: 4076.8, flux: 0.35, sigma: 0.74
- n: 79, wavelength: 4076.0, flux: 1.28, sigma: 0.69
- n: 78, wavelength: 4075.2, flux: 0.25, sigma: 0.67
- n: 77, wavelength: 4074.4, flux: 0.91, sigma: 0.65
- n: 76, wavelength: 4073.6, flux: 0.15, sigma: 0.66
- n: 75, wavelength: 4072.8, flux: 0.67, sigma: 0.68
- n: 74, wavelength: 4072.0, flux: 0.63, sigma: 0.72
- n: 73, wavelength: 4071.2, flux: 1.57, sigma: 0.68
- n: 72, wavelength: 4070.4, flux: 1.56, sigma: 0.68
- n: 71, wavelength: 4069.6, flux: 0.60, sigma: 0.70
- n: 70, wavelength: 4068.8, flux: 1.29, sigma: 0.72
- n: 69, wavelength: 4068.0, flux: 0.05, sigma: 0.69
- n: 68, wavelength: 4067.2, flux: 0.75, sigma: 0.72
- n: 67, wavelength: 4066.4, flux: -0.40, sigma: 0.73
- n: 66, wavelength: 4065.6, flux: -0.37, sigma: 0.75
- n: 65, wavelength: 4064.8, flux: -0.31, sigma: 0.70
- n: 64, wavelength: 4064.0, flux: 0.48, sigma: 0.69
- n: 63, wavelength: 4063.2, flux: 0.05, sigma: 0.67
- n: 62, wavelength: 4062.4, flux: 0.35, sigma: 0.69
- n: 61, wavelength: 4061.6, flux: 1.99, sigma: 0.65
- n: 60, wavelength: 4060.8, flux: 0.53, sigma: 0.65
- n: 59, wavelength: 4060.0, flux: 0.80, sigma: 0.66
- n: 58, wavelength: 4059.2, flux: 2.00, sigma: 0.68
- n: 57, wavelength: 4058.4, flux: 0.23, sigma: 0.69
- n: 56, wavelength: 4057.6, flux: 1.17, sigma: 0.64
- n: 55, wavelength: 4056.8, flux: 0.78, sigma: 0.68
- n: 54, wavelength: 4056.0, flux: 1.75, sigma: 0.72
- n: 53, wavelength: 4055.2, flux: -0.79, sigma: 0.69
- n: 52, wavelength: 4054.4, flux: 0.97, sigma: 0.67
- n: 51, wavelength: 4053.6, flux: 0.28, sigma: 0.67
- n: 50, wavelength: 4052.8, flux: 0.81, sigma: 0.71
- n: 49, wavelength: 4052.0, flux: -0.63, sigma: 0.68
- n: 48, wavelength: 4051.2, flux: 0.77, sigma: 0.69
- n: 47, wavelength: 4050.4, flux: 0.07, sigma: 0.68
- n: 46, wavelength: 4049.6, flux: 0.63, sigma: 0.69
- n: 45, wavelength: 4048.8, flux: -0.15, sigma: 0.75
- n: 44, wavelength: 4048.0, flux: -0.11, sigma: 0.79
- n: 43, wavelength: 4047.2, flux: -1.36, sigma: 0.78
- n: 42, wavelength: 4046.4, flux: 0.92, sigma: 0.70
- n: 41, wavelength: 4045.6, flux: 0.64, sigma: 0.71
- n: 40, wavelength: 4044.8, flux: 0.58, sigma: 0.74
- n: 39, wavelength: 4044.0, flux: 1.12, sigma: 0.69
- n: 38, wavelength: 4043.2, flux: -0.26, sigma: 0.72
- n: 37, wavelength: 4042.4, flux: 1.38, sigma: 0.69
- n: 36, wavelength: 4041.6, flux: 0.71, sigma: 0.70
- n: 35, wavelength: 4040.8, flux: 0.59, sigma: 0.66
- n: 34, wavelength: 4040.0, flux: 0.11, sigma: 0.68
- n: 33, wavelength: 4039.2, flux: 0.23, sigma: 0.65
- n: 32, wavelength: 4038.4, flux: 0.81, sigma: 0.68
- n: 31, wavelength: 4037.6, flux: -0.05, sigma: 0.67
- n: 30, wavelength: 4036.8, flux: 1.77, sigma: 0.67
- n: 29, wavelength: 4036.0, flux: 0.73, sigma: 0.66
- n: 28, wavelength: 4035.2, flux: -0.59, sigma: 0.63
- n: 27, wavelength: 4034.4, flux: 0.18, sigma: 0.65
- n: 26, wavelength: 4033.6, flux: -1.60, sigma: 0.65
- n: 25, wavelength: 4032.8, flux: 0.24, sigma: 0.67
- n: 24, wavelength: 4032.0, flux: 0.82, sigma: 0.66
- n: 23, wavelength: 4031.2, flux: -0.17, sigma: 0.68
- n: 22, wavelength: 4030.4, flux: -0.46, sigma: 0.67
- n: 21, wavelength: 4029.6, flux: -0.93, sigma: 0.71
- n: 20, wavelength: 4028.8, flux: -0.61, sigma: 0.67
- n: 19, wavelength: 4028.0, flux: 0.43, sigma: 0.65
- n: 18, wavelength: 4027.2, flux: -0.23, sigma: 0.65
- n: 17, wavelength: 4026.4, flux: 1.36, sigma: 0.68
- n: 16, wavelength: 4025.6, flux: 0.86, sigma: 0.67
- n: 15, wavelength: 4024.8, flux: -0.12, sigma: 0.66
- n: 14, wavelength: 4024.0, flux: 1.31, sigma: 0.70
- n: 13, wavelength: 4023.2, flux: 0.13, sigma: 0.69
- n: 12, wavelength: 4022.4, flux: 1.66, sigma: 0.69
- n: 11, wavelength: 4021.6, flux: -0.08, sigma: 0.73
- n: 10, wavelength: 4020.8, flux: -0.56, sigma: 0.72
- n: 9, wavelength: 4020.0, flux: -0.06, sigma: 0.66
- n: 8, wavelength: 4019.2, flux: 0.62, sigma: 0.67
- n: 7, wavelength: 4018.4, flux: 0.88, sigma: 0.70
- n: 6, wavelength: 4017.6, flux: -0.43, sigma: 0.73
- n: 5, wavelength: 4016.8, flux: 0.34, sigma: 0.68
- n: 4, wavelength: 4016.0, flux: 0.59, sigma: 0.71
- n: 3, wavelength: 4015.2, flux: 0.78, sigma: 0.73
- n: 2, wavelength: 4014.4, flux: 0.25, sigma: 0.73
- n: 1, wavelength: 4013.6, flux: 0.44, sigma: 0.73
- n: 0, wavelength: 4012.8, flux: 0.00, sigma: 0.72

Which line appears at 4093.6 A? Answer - [O II] 3727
